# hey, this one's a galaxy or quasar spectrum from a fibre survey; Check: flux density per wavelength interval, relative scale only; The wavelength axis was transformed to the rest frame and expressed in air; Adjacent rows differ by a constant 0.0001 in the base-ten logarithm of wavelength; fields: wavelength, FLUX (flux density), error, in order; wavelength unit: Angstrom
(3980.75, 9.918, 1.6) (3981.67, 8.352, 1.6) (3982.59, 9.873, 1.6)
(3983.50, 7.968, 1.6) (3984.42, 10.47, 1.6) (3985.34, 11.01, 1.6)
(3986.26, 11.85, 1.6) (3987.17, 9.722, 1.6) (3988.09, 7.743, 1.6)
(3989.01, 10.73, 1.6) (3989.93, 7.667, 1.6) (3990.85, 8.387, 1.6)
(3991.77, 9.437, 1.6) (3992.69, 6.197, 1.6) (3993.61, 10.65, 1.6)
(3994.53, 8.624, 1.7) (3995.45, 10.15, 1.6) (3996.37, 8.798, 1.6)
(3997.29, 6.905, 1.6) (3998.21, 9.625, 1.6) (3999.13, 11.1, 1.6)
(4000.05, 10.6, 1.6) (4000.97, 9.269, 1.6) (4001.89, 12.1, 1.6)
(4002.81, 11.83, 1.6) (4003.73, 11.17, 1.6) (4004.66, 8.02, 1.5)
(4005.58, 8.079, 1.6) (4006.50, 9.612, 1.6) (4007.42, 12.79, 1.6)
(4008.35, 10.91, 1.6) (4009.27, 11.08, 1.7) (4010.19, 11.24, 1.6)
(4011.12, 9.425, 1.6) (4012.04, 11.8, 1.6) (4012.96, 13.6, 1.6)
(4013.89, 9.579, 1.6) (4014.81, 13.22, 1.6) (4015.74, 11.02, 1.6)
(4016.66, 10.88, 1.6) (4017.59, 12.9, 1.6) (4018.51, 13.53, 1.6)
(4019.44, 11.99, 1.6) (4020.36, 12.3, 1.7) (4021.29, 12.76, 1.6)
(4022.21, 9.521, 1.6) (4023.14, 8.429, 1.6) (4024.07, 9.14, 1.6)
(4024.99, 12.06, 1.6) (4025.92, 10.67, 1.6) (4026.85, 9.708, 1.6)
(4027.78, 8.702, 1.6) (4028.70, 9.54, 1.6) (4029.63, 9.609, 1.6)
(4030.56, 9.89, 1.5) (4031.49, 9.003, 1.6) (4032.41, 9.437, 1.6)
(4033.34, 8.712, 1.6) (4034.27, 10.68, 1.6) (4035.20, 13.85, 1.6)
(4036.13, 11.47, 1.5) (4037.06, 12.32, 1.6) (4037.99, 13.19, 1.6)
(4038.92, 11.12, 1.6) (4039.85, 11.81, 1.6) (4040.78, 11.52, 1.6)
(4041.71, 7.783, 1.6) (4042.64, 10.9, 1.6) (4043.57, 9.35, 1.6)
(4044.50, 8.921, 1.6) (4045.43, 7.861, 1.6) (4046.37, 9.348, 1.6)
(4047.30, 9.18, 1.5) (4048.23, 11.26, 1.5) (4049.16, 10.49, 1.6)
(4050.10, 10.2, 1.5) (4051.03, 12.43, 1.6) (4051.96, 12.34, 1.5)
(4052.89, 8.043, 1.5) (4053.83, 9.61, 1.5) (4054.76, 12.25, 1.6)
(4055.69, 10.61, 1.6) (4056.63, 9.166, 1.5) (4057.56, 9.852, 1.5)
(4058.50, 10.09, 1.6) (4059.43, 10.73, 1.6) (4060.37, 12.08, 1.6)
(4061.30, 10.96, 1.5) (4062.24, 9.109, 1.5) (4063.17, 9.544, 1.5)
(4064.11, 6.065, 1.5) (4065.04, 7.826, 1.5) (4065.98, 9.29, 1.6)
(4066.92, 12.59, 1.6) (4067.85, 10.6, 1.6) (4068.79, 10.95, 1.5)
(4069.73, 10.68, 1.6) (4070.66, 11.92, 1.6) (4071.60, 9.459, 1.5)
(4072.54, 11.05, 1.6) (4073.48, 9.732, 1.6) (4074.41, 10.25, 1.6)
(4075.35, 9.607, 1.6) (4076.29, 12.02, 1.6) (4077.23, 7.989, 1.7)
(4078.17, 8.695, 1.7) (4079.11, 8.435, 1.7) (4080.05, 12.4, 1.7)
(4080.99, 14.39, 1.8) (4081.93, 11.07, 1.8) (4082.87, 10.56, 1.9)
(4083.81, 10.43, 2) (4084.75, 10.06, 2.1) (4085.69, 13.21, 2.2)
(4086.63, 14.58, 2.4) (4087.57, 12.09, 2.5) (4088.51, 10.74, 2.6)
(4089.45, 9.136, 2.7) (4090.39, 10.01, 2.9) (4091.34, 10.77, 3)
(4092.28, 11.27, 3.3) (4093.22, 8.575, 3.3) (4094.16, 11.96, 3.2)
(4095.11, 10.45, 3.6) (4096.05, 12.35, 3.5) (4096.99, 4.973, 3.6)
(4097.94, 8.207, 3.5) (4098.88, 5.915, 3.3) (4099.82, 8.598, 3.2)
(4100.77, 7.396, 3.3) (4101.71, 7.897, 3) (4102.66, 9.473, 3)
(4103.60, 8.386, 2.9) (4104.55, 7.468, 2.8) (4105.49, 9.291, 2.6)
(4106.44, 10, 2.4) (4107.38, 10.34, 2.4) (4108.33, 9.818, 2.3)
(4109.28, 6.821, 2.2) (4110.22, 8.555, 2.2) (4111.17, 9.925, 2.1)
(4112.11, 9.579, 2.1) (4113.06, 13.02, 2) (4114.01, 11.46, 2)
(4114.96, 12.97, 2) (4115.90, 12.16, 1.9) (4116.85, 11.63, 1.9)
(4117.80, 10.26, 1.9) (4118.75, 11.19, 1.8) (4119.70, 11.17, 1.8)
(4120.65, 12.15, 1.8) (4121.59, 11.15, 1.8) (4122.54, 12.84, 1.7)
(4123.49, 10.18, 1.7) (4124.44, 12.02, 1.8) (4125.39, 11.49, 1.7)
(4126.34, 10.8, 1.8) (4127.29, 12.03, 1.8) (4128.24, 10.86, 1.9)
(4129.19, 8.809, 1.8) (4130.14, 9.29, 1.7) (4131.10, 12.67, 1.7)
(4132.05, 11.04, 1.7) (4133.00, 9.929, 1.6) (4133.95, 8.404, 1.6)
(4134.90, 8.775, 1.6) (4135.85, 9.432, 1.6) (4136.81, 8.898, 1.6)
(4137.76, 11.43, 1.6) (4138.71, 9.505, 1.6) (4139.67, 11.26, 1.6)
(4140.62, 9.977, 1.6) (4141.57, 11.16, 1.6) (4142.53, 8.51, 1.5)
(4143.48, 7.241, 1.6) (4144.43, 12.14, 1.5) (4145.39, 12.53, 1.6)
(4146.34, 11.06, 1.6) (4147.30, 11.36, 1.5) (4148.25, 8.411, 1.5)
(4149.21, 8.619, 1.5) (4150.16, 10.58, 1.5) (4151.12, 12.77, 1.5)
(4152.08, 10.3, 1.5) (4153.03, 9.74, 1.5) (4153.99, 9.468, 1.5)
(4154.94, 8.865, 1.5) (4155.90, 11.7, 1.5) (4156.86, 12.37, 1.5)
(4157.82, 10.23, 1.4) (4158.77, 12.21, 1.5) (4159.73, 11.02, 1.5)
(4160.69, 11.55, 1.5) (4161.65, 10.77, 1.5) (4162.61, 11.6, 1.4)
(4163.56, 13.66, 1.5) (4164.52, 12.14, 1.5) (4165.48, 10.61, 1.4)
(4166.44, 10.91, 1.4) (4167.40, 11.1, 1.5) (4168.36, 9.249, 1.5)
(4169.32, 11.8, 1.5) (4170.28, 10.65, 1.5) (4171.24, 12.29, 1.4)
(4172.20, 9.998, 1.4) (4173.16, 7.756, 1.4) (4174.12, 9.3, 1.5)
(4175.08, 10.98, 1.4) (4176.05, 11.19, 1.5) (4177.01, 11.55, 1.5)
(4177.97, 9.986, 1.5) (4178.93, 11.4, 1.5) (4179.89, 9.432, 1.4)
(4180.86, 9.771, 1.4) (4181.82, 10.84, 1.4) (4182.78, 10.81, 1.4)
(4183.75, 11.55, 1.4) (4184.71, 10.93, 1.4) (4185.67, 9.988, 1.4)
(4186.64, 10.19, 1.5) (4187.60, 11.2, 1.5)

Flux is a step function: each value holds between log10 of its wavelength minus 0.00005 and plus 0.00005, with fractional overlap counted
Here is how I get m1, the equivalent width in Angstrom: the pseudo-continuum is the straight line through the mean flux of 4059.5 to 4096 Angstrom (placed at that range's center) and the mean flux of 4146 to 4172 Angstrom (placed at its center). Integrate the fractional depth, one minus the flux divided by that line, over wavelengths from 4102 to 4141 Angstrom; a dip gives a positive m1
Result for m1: 1.3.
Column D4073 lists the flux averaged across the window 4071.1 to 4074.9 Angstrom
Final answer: 10.1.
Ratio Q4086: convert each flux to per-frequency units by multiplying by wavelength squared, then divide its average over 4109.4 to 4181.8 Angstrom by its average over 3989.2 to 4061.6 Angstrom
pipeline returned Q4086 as 1.1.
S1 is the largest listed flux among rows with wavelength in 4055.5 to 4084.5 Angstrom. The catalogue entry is 14.39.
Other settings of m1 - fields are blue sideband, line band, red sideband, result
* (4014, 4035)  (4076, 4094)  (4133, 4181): -0.5 Angstrom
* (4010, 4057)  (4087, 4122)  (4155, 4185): 2.8 Angstrom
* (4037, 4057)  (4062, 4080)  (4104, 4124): 1.1 Angstrom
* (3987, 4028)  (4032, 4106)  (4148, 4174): 2.1 Angstrom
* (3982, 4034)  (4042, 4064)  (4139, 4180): 0.5 Angstrom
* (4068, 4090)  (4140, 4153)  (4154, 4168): 1.0 Angstrom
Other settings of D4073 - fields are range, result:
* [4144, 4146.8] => 11.9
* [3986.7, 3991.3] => 8.87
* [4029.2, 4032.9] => 9.49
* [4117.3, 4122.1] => 11.2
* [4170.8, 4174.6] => 9.82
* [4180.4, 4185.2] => 10.8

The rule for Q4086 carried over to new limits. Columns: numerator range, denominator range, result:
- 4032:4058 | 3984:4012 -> 1.09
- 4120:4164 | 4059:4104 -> 1.09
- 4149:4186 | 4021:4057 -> 1.11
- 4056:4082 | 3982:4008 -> 1.10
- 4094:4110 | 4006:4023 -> 0.79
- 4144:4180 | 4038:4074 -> 1.12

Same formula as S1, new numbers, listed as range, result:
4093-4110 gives 12.35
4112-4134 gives 13.02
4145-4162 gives 12.77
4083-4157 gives 14.58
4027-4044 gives 13.85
